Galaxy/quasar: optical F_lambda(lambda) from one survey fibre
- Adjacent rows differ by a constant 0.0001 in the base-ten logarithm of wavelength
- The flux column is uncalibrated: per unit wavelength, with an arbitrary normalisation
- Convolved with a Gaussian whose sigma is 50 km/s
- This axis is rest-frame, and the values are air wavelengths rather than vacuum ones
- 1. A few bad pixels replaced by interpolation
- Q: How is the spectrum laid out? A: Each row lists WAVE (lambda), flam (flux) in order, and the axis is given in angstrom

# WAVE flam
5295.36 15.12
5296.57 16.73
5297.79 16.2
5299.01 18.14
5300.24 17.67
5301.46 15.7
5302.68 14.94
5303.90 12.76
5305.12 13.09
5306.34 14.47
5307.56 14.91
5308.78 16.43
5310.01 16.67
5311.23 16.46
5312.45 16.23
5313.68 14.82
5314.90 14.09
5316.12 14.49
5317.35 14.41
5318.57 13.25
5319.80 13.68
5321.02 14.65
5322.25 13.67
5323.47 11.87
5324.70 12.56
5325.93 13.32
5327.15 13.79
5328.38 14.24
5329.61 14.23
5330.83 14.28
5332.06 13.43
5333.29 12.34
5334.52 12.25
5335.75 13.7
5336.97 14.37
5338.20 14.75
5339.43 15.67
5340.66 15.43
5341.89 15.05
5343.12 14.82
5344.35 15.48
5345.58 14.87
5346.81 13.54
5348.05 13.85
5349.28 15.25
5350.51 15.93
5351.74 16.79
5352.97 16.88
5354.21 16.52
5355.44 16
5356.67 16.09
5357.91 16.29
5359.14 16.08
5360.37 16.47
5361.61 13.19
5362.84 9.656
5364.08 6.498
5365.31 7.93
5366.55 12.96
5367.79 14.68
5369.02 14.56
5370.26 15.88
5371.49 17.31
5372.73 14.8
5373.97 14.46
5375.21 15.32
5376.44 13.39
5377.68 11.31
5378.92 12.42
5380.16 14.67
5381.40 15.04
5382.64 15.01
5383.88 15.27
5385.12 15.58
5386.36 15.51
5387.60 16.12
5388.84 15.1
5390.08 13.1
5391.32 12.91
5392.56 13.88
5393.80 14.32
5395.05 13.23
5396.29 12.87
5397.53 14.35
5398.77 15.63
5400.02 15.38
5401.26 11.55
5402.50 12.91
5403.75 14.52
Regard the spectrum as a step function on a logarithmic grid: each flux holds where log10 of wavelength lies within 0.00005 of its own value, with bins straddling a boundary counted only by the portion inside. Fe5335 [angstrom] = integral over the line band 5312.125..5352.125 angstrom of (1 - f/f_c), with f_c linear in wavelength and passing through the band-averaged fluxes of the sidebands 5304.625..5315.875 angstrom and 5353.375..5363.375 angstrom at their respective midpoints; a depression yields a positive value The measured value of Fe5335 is 2.5 angstrom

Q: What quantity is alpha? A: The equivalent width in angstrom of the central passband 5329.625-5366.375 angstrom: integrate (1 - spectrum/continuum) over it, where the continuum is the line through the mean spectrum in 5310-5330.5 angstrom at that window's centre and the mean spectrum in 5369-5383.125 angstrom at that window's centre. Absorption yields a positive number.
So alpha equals 0.3 angstrom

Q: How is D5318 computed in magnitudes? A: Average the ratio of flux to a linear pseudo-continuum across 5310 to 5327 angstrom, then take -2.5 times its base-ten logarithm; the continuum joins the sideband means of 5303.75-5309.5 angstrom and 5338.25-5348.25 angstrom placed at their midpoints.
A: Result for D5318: 0.031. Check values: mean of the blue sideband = 14.5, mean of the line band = 14.2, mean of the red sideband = 14.9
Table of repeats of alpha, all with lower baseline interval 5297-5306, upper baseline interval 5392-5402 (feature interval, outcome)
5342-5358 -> -0.9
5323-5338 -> 1.6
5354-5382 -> 0.9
